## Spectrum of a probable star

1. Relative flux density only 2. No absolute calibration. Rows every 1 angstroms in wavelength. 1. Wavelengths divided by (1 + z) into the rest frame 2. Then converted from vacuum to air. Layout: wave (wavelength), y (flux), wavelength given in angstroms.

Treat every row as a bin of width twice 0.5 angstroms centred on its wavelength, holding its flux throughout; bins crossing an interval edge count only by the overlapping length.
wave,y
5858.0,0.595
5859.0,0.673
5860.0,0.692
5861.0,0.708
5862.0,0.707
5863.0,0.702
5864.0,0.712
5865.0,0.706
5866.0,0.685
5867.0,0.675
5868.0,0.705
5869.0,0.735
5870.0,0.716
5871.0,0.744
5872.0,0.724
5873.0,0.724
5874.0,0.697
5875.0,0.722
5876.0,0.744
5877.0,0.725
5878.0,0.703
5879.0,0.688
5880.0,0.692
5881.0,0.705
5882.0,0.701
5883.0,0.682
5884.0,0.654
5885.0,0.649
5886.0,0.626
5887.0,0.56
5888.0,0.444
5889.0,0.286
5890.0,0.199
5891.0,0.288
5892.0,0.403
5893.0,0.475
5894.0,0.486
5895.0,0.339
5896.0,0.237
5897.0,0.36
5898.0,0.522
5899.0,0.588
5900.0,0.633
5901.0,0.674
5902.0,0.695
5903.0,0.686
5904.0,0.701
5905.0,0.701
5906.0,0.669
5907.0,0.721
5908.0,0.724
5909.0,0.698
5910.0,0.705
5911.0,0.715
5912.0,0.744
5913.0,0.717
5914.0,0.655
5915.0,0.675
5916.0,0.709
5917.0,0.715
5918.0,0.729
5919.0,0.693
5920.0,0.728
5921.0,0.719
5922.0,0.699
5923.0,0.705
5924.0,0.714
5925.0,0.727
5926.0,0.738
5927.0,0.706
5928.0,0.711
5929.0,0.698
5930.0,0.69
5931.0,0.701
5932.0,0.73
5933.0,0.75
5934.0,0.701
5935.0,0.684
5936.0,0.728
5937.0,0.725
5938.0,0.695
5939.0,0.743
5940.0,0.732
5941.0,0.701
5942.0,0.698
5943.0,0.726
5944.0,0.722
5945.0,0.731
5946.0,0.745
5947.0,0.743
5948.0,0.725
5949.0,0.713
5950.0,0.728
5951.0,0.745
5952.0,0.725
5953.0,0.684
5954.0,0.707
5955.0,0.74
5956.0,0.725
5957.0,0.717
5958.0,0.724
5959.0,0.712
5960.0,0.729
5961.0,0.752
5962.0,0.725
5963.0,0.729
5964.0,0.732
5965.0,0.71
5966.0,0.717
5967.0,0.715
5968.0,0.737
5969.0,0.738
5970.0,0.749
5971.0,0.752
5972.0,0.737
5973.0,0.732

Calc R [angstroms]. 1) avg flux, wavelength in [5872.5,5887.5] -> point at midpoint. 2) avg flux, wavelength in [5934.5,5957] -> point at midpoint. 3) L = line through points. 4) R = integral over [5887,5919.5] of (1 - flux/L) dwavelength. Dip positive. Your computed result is 5.5 angstroms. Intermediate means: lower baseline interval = 0.685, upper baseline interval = 0.721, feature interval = 0.58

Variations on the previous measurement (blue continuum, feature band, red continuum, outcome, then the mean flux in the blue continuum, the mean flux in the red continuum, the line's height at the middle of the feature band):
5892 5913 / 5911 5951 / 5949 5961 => -2.96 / 0.602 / 0.722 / 0.667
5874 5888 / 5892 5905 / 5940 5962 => 2.88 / 0.673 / 0.724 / 0.686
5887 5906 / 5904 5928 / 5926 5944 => -4.28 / 0.491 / 0.714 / 0.604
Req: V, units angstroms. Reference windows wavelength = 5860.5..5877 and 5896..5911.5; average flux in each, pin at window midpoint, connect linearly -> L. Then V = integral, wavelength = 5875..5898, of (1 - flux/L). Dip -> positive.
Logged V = 4.94 angstroms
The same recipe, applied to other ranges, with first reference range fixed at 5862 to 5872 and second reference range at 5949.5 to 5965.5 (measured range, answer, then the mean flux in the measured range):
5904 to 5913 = 0.08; 0.71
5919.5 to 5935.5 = 0.15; 0.713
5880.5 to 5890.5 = 2.27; 0.551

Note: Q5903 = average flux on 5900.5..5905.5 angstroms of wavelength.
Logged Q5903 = 0.691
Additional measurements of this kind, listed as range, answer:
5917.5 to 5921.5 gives 0.717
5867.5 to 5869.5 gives 0.72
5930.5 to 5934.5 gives 0.721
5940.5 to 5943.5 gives 0.708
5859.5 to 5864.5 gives 0.704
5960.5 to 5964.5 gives 0.734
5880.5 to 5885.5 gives 0.678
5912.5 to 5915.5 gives 0.682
